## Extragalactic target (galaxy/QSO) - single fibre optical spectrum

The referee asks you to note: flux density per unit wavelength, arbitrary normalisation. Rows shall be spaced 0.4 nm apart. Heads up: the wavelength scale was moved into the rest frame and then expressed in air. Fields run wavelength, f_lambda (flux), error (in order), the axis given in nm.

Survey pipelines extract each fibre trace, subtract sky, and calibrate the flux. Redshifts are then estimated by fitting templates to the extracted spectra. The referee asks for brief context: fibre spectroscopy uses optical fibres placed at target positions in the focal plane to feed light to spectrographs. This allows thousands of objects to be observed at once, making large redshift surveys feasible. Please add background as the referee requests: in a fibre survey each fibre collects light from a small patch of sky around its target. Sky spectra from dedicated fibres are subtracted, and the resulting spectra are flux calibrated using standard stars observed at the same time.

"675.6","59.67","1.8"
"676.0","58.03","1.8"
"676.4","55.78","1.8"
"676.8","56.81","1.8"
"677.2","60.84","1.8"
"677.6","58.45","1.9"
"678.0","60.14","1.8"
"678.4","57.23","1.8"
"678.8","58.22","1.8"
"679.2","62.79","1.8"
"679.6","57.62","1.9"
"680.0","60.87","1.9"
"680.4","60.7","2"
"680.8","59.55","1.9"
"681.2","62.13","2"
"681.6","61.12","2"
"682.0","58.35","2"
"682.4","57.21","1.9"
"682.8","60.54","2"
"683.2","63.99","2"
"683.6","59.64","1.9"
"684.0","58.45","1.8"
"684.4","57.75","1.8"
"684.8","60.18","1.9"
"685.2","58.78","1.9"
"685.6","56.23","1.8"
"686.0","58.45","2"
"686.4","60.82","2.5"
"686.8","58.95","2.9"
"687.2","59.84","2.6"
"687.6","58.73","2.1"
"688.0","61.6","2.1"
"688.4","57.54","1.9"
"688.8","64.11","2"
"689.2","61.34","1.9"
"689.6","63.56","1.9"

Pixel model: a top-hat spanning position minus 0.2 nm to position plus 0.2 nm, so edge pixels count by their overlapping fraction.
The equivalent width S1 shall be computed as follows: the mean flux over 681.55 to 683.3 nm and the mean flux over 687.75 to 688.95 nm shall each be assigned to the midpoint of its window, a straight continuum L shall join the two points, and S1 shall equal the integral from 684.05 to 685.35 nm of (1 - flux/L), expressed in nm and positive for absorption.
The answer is 0.03 nm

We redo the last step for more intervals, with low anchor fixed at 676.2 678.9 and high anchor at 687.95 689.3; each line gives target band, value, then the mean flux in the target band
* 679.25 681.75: -0.06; 60.5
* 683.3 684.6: 0.02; 59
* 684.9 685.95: 0.04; 57.9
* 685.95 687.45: 0.02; 59.6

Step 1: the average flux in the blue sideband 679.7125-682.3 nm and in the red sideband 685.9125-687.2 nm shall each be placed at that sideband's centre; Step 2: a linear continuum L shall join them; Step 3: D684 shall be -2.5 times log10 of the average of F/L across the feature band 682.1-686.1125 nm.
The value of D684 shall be 0.01 mag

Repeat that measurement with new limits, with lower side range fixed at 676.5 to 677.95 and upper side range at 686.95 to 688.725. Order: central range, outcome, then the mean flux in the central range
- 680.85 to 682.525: -0.01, 59.8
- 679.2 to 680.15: -0.02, 59.9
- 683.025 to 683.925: -0.04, 61.3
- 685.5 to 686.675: 0.02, 58.7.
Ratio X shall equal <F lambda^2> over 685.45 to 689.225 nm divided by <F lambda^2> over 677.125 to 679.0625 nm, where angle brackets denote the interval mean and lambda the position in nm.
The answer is 1.04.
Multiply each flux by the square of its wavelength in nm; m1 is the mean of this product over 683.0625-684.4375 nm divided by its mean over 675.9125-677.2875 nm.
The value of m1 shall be 1.06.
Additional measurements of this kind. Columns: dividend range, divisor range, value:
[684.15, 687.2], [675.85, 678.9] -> 1.04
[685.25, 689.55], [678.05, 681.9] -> 1.02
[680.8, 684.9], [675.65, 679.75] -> 1.04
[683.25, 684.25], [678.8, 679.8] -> 1.01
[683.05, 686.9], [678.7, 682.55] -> 1.00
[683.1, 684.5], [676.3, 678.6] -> 1.05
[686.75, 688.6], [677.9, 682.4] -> 1.02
